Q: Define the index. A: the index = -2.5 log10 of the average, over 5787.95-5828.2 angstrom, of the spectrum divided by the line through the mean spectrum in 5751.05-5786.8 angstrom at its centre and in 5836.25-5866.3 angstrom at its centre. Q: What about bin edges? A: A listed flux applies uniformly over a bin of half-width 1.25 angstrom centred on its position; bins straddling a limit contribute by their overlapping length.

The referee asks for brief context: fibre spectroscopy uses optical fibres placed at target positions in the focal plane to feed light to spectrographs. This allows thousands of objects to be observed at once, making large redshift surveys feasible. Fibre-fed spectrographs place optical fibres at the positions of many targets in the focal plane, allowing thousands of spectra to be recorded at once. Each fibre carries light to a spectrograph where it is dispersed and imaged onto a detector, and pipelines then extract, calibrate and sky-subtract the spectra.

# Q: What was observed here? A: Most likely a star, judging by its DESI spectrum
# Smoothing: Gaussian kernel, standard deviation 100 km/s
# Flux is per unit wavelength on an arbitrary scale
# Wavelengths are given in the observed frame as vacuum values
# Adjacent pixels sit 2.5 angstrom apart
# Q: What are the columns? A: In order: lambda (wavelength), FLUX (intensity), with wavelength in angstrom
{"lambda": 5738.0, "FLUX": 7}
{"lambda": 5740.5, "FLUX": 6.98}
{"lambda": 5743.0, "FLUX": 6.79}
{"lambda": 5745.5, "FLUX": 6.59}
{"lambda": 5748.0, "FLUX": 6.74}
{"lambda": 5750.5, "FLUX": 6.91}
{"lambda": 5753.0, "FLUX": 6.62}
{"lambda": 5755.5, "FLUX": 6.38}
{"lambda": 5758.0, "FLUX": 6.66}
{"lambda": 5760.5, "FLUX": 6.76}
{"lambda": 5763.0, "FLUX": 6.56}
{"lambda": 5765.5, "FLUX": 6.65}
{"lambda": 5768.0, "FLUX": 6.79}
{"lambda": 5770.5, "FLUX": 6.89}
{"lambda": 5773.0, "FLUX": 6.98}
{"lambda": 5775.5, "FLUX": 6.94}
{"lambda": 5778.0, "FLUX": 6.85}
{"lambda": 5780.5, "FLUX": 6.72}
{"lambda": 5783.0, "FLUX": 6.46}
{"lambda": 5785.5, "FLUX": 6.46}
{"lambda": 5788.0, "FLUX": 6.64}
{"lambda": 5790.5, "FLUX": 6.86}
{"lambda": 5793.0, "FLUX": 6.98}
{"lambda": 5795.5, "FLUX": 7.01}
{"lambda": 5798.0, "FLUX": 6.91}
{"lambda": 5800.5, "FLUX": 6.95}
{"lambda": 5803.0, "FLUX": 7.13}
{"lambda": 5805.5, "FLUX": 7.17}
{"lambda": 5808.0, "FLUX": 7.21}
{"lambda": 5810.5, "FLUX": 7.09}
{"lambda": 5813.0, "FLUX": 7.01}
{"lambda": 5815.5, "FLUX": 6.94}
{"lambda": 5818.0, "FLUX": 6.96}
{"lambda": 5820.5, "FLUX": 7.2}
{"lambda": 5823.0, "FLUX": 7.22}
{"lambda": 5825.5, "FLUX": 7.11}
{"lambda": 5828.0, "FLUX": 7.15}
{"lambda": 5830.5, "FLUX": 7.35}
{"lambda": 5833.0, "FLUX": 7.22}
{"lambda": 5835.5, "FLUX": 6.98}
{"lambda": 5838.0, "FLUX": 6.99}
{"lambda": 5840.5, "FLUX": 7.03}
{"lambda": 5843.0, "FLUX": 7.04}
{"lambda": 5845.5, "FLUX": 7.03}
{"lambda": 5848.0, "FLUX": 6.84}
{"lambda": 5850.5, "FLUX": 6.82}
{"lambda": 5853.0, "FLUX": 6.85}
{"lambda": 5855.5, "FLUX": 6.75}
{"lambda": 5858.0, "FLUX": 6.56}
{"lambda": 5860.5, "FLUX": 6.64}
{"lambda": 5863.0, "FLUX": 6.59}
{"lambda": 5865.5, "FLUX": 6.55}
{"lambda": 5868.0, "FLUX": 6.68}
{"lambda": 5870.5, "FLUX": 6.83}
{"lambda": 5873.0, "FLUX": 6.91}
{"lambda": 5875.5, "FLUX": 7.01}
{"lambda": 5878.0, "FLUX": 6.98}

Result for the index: -0.05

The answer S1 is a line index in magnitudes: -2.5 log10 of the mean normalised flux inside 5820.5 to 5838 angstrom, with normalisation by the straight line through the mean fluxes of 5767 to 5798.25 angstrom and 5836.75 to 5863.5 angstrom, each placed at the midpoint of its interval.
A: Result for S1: -0.05 mag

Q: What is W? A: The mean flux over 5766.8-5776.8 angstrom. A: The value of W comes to 6.9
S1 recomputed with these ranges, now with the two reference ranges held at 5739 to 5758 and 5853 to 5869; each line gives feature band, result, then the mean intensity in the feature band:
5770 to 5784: -0.018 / 6.81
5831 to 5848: -0.061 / 7.05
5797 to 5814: -0.062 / 7.07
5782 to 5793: 0.007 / 6.65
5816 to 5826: -0.069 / 7.11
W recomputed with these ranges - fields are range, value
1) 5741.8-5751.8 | 6.76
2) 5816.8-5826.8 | 7.12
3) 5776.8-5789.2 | 6.63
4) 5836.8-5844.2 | 7.02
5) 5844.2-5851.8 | 6.9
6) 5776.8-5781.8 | 6.78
